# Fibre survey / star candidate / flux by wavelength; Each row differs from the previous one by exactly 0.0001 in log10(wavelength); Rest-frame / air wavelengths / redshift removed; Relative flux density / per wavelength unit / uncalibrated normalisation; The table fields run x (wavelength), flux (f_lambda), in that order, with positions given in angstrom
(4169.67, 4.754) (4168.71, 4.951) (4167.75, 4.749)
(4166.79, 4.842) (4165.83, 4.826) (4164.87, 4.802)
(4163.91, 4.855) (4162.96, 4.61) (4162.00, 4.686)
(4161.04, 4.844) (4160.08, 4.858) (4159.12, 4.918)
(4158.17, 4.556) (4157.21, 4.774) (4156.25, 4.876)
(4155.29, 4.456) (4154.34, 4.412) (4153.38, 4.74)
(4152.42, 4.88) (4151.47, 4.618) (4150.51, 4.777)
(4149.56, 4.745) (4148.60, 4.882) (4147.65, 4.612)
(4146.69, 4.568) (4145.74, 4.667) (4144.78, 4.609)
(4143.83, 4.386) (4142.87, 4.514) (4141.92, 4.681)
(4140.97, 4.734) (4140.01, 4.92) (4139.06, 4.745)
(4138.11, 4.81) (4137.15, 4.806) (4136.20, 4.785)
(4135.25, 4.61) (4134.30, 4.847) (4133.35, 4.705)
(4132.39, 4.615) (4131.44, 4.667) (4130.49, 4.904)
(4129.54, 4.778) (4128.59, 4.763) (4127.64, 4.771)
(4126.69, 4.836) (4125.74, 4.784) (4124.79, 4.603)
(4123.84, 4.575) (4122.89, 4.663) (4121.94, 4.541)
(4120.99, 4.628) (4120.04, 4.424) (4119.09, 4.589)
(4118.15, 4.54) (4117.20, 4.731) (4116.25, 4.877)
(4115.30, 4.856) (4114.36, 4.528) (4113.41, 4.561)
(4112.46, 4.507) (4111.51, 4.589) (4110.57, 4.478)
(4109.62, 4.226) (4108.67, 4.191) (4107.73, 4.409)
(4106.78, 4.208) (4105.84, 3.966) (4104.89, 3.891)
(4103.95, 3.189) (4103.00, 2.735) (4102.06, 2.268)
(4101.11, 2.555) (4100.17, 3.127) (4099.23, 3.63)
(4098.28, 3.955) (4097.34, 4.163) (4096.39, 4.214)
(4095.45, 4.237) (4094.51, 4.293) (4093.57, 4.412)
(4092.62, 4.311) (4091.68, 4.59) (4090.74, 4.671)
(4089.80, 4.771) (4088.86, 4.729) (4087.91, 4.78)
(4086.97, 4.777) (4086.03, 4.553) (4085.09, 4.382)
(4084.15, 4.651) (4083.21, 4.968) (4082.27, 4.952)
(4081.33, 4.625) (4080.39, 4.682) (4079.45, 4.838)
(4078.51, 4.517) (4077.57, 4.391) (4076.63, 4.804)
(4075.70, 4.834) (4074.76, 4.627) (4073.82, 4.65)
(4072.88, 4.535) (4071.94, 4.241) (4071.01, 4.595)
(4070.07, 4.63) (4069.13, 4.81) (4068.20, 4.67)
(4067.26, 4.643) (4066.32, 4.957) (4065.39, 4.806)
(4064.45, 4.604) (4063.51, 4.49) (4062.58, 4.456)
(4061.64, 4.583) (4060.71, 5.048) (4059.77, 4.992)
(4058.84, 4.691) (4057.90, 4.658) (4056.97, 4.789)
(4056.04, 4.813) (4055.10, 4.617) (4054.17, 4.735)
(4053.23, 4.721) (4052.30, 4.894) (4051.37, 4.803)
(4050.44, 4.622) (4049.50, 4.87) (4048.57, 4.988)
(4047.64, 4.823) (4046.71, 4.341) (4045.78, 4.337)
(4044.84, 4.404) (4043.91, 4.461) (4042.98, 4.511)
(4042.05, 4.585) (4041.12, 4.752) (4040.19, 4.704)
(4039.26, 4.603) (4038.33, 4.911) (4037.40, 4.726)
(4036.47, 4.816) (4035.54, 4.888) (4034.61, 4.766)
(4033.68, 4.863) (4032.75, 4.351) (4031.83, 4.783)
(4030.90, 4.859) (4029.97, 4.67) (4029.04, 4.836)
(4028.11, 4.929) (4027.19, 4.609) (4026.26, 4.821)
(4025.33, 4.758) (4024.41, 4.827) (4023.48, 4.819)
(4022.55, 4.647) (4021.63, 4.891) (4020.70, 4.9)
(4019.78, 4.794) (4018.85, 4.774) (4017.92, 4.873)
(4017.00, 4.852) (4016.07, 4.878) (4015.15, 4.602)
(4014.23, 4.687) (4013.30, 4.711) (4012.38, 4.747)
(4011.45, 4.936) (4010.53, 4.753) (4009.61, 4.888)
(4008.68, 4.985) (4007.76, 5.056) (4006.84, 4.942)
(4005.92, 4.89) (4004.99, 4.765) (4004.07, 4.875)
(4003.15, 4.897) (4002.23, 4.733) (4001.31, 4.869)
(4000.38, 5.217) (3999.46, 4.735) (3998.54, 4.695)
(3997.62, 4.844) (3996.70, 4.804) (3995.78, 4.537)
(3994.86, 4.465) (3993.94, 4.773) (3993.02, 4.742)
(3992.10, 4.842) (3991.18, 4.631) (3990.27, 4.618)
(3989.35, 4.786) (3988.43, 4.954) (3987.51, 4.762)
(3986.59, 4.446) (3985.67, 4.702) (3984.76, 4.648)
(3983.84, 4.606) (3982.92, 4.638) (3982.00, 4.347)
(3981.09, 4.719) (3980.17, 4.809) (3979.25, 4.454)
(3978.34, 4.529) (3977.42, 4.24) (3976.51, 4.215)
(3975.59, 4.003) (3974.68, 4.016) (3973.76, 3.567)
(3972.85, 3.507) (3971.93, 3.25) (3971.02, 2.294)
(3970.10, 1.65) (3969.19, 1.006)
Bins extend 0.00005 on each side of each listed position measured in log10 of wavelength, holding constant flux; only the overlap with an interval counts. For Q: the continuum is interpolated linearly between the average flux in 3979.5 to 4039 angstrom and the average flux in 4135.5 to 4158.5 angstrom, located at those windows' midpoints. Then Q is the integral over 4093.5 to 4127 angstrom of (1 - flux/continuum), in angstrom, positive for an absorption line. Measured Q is 3.7 angstrom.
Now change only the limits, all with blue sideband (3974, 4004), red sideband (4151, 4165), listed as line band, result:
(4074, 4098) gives 0.5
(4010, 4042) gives -0.8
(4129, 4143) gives -0.1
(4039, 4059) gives 0.0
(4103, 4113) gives 1.3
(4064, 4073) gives 0.0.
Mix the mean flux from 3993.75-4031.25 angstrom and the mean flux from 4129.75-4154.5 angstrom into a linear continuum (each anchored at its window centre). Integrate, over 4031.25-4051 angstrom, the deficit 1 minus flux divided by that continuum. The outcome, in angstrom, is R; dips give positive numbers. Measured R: 0.5 angstrom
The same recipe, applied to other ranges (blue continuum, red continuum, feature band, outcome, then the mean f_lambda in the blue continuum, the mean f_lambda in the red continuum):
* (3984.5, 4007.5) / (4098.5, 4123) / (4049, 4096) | -3.70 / 4.77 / 4.1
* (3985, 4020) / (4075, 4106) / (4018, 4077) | -2.78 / 4.79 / 4.23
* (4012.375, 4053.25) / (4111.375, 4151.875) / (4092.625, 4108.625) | 3.29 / 4.73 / 4.68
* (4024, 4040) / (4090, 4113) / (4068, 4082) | -1.20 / 4.77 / 3.96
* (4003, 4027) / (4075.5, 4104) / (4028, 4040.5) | -0.22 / 4.83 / 4.25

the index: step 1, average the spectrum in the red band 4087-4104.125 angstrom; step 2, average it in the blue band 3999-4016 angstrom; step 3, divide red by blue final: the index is 0.82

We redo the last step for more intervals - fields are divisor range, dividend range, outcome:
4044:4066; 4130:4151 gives 1.00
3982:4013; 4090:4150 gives 0.92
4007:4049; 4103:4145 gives 0.96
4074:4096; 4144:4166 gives 1.02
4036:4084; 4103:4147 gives 0.97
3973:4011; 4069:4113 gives 0.92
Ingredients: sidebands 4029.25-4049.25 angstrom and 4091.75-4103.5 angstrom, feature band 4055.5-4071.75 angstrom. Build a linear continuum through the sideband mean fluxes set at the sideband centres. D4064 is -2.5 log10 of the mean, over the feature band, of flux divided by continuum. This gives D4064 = -0.11 mag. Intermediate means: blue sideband 4.68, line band 4.71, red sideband 3.69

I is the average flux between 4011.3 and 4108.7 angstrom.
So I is 4.55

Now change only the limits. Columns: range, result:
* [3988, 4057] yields 4.76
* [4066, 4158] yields 4.5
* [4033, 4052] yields 4.69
